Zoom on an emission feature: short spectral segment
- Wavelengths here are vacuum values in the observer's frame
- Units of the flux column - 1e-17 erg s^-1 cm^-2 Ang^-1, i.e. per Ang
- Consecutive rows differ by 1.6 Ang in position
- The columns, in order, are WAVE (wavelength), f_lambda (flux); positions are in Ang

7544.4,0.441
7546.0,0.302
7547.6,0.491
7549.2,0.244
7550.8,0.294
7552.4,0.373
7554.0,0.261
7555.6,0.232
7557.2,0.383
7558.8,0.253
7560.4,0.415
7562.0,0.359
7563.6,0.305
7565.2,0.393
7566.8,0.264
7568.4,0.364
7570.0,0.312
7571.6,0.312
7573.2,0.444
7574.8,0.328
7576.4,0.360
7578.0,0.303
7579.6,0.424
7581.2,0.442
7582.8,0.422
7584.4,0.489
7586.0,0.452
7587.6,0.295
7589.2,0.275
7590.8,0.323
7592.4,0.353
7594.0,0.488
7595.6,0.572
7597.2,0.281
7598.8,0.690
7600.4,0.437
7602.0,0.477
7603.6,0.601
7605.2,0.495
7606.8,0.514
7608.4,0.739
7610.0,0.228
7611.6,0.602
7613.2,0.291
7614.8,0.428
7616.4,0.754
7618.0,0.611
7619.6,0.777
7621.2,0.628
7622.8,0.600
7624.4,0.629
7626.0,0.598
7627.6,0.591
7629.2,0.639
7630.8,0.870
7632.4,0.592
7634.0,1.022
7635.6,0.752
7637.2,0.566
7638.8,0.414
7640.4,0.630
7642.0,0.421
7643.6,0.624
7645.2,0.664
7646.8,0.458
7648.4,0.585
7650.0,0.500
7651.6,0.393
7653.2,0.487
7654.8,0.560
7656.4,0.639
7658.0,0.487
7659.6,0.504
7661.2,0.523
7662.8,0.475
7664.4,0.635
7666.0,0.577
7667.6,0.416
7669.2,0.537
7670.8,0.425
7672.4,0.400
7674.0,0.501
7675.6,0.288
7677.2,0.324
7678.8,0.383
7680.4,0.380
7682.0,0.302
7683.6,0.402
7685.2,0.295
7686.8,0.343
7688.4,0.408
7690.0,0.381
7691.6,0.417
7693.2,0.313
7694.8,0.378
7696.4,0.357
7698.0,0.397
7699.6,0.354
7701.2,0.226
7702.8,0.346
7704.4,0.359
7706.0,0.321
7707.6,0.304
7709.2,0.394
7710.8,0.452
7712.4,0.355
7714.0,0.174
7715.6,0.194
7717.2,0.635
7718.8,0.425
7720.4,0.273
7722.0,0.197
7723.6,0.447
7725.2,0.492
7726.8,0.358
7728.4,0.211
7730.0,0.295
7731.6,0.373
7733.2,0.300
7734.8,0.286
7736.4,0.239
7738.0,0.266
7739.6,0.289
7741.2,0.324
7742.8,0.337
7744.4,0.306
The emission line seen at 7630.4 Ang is Mg II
